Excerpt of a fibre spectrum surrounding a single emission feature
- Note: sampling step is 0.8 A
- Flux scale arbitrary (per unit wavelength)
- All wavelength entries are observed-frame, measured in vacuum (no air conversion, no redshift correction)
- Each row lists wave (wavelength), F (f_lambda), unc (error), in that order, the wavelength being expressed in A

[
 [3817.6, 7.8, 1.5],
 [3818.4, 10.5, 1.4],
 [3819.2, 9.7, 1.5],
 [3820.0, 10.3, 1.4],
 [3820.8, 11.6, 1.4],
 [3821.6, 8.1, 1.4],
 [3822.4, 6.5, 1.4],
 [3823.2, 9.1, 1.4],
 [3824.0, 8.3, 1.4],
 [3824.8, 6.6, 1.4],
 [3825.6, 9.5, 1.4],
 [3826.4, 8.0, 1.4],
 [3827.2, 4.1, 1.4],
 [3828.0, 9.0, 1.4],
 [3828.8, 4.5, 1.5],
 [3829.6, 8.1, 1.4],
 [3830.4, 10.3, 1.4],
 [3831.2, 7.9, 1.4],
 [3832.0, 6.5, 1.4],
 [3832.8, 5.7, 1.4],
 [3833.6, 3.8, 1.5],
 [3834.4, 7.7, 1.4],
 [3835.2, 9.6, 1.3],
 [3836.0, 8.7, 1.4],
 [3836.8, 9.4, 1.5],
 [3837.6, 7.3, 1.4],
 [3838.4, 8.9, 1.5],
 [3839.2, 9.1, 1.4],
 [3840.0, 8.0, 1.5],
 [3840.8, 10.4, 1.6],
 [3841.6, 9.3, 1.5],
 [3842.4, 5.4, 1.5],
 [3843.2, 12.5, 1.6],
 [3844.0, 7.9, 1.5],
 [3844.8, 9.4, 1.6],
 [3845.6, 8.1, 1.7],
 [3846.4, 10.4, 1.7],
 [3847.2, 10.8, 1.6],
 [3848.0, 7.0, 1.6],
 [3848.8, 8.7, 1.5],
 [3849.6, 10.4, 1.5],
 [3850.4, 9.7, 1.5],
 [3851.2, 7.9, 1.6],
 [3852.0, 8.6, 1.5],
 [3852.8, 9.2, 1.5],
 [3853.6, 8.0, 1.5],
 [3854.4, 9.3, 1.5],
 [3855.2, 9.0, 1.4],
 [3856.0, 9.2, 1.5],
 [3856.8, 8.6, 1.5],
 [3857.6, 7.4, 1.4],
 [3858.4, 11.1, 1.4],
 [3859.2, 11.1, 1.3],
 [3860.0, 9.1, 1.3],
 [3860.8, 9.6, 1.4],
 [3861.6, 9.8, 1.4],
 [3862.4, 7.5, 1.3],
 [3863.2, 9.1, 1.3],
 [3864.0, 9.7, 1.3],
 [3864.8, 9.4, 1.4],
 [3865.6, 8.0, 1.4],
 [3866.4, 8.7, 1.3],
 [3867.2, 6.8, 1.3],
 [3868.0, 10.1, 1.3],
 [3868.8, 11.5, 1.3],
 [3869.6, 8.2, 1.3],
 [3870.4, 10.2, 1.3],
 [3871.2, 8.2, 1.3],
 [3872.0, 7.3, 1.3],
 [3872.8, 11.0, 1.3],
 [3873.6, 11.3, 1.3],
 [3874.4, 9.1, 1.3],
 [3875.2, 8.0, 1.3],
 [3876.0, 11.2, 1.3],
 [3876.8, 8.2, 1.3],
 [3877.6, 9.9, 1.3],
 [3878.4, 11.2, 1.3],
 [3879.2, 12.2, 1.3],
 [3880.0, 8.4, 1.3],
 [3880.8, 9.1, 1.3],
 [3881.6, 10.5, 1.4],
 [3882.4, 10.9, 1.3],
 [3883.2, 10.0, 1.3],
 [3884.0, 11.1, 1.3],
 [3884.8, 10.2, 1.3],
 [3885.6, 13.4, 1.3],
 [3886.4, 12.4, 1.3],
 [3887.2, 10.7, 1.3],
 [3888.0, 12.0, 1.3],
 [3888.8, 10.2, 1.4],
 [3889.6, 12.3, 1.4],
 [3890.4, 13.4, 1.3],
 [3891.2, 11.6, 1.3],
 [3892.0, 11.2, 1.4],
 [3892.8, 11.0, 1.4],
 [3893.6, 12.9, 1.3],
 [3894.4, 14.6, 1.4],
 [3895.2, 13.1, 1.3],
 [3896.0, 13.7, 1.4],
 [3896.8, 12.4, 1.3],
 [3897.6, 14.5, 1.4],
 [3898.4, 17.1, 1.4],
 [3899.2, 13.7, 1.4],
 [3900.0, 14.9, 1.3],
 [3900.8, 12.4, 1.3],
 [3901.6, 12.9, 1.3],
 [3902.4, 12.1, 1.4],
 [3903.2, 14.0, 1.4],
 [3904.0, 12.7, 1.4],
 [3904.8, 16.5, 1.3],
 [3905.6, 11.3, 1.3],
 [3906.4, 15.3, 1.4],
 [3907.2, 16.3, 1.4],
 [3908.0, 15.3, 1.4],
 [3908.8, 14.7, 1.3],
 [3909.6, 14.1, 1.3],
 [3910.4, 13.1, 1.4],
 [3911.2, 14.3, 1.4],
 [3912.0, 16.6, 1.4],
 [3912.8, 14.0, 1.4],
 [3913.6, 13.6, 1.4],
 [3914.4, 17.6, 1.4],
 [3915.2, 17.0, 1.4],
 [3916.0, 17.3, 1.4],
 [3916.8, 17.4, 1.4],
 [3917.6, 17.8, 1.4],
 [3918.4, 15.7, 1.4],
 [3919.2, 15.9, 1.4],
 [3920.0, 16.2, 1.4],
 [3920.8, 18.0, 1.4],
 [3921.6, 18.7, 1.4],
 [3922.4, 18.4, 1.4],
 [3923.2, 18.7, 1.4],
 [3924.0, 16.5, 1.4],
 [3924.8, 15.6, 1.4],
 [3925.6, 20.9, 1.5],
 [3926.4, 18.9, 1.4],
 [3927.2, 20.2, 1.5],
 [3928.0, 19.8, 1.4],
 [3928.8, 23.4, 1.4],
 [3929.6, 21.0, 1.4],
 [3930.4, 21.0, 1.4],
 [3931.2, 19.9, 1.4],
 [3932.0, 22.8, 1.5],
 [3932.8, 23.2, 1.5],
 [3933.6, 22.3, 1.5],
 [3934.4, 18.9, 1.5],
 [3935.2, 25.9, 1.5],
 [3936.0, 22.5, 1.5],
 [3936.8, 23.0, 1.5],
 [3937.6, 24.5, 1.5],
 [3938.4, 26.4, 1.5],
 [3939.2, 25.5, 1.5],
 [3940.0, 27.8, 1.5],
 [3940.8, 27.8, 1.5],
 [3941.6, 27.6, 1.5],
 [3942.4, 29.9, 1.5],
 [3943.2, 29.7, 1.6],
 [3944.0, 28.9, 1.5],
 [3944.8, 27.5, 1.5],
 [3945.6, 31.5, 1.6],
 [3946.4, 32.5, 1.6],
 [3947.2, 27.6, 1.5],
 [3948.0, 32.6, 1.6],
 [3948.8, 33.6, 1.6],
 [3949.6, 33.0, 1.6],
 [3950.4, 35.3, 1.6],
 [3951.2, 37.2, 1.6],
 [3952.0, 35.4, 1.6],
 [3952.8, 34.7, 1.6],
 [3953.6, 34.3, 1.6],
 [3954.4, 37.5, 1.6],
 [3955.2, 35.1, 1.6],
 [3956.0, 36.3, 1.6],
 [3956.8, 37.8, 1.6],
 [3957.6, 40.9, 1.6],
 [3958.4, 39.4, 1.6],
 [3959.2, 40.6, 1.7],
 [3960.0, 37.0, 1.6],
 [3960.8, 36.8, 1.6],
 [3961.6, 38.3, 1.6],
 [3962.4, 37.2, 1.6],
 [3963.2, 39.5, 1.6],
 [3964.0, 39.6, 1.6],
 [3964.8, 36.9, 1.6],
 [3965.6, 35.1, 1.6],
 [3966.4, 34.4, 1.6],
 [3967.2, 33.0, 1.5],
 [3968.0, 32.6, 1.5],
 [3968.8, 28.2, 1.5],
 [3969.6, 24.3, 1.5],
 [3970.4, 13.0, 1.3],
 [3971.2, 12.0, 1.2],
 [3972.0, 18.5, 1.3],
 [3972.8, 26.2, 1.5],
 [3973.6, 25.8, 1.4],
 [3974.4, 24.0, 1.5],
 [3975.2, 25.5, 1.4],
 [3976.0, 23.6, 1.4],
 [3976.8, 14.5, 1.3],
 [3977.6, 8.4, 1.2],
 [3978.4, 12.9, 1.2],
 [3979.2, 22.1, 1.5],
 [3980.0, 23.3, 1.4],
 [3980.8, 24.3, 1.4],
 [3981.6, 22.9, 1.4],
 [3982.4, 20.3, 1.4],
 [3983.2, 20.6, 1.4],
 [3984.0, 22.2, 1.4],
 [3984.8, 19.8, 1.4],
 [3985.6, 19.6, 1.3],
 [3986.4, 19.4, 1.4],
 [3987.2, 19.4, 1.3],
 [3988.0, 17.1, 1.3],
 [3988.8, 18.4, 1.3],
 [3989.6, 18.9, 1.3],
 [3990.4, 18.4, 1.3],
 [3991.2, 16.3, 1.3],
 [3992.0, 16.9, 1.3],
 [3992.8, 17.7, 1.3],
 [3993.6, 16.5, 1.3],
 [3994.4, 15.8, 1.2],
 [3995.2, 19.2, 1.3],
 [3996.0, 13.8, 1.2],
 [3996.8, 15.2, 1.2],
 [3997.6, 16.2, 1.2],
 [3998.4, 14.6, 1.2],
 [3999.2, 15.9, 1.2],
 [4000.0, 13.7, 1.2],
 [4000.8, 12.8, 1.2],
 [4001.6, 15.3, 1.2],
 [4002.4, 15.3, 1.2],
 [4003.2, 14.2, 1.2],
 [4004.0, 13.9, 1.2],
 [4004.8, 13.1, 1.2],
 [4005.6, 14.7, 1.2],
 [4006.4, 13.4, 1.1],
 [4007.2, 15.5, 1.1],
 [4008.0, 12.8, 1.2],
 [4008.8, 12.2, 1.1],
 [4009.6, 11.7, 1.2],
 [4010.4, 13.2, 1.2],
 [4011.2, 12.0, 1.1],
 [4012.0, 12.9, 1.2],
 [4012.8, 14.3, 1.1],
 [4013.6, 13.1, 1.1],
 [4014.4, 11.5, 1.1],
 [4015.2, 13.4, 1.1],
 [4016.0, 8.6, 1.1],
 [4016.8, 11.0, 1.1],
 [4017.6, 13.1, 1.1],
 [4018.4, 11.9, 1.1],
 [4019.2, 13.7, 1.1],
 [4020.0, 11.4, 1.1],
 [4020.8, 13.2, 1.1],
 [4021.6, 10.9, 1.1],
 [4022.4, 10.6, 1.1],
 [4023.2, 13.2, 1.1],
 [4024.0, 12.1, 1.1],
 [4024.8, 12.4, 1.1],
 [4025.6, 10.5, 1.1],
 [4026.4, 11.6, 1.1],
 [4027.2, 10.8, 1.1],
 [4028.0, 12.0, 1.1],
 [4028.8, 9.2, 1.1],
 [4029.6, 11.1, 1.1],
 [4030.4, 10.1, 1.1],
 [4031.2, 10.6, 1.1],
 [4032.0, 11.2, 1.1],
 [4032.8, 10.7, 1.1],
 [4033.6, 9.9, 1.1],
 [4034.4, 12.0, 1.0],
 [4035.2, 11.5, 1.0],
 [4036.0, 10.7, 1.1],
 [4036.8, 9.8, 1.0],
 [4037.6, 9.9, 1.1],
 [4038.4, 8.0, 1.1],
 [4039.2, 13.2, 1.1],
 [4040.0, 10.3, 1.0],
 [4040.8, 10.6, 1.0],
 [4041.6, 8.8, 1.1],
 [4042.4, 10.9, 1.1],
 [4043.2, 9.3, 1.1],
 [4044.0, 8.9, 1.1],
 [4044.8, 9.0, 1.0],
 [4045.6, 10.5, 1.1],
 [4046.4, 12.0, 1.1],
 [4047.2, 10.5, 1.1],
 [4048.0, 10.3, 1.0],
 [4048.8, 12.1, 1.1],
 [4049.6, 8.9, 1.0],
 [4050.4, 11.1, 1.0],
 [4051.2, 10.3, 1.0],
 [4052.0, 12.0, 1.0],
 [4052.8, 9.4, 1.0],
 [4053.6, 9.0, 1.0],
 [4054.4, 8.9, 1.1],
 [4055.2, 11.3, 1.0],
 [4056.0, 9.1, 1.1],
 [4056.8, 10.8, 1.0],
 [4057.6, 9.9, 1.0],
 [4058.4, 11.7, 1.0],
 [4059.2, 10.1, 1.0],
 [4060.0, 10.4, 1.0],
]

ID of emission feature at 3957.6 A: C IV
